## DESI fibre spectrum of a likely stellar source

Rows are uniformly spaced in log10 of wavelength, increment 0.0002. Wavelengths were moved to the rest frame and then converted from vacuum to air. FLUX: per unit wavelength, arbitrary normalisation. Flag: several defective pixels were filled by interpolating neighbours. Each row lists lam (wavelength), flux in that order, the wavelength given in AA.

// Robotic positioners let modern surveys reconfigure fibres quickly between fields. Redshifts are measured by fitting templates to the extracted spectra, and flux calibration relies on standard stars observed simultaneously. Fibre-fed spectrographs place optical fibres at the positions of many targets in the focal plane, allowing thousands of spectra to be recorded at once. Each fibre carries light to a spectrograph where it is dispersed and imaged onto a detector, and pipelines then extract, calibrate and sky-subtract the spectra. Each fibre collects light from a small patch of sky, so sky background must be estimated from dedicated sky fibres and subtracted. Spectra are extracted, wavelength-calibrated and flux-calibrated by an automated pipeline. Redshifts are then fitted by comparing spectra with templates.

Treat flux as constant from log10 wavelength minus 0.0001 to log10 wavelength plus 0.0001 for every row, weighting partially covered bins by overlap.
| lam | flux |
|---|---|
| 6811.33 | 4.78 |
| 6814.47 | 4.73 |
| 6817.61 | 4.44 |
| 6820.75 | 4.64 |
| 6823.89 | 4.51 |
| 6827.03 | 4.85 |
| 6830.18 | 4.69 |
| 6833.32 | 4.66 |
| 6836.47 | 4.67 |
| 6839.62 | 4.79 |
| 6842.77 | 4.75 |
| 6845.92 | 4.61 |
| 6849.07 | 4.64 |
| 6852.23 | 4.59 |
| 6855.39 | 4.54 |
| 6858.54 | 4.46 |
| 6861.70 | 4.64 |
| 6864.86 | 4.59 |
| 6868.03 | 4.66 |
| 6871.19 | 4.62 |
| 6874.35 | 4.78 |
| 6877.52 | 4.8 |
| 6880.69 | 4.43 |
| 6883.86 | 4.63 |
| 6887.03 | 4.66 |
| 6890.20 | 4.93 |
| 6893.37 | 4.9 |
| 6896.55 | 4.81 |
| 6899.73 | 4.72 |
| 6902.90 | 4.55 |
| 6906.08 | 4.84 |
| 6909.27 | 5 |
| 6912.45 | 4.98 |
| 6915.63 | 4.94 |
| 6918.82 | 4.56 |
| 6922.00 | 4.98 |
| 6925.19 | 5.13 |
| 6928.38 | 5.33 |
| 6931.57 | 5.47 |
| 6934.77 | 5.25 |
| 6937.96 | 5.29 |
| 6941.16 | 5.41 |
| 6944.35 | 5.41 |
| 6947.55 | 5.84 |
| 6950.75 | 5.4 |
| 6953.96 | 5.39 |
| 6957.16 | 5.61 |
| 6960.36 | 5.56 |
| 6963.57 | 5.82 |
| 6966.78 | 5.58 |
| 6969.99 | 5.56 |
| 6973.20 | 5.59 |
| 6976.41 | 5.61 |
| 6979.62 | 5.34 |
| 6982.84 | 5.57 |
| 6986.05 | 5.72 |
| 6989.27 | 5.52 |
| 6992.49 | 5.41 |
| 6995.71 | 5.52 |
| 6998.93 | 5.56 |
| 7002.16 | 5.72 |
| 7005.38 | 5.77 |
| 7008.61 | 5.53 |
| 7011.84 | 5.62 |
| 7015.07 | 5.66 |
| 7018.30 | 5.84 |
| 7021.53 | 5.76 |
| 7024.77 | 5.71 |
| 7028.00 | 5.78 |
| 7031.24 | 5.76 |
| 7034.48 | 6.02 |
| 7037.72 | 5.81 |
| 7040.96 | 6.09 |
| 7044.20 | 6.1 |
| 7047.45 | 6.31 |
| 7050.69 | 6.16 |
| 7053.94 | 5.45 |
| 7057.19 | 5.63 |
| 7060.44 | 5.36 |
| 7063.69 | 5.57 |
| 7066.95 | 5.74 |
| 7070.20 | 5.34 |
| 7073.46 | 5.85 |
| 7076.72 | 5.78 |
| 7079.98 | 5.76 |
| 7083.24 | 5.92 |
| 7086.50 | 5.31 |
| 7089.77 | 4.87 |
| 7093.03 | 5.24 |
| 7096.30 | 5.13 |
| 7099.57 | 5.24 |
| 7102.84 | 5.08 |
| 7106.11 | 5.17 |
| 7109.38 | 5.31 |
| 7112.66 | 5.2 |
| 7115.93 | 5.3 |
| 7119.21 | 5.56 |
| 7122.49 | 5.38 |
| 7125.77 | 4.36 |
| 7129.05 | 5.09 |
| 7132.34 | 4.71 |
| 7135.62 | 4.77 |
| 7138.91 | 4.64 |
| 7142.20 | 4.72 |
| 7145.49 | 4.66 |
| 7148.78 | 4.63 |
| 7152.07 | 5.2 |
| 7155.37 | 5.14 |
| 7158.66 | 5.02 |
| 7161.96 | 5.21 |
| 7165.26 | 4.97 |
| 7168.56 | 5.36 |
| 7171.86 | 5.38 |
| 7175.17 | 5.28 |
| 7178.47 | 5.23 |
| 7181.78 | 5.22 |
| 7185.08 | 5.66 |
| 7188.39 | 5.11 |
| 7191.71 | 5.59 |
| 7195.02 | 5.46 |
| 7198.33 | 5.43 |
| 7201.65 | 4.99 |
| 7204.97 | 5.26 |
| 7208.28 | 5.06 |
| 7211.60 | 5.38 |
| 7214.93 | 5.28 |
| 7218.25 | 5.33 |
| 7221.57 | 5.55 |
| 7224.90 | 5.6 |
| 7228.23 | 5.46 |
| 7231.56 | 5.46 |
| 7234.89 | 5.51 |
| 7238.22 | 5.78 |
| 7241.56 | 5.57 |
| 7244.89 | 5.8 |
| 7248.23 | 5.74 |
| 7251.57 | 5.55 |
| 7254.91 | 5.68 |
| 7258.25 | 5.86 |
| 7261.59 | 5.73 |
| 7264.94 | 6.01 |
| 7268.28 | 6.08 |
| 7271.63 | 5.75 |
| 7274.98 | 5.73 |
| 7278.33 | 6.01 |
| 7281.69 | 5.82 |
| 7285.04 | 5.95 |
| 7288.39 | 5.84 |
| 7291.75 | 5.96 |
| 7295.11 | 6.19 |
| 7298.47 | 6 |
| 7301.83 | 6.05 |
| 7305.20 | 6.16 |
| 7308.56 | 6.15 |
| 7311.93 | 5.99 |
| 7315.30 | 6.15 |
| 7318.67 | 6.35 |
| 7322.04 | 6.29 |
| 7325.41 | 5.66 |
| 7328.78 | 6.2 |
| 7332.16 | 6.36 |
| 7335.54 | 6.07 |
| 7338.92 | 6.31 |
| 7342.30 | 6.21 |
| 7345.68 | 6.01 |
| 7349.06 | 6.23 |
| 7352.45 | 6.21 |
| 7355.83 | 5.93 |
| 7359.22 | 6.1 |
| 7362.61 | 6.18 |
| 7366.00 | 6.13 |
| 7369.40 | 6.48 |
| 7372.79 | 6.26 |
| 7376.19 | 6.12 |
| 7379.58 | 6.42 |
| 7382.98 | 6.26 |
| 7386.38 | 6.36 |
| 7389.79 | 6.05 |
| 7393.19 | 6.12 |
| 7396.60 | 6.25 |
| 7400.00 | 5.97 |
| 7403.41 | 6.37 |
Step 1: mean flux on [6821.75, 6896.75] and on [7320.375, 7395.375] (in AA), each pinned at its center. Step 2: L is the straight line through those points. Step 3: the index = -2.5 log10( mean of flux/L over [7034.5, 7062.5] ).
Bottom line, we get -0.12 mag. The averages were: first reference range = 4.67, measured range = 5.87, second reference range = 6.18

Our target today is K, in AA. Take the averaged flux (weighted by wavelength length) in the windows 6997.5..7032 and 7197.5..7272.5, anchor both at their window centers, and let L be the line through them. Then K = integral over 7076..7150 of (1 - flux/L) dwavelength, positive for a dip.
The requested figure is 6.8 AA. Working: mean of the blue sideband 5.7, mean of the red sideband 5.56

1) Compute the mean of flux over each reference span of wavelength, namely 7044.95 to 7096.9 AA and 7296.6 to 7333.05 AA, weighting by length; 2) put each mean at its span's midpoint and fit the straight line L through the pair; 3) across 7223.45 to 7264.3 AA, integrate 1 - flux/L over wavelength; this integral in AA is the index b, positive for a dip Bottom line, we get 2.2 AA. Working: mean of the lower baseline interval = 5.61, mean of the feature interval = 5.65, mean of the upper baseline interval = 6.12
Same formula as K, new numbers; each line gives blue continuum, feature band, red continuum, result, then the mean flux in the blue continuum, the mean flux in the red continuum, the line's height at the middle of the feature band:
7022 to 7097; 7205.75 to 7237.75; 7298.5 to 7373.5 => 2.9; 5.69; 6.15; 5.96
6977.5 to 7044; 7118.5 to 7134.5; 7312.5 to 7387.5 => 2.4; 5.69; 6.19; 5.86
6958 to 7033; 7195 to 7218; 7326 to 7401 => 2.7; 5.63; 6.19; 5.95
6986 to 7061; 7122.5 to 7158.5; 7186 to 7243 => 4.6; 5.75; 5.4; 5.54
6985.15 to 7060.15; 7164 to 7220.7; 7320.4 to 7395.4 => 6.4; 5.75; 6.18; 5.97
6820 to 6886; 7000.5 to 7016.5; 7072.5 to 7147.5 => -2.3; 4.65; 5.17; 4.96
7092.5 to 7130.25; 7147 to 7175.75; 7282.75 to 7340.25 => 1.5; 5.17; 6.09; 5.4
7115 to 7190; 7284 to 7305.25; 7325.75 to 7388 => -0.6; 5.07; 6.2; 5.86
